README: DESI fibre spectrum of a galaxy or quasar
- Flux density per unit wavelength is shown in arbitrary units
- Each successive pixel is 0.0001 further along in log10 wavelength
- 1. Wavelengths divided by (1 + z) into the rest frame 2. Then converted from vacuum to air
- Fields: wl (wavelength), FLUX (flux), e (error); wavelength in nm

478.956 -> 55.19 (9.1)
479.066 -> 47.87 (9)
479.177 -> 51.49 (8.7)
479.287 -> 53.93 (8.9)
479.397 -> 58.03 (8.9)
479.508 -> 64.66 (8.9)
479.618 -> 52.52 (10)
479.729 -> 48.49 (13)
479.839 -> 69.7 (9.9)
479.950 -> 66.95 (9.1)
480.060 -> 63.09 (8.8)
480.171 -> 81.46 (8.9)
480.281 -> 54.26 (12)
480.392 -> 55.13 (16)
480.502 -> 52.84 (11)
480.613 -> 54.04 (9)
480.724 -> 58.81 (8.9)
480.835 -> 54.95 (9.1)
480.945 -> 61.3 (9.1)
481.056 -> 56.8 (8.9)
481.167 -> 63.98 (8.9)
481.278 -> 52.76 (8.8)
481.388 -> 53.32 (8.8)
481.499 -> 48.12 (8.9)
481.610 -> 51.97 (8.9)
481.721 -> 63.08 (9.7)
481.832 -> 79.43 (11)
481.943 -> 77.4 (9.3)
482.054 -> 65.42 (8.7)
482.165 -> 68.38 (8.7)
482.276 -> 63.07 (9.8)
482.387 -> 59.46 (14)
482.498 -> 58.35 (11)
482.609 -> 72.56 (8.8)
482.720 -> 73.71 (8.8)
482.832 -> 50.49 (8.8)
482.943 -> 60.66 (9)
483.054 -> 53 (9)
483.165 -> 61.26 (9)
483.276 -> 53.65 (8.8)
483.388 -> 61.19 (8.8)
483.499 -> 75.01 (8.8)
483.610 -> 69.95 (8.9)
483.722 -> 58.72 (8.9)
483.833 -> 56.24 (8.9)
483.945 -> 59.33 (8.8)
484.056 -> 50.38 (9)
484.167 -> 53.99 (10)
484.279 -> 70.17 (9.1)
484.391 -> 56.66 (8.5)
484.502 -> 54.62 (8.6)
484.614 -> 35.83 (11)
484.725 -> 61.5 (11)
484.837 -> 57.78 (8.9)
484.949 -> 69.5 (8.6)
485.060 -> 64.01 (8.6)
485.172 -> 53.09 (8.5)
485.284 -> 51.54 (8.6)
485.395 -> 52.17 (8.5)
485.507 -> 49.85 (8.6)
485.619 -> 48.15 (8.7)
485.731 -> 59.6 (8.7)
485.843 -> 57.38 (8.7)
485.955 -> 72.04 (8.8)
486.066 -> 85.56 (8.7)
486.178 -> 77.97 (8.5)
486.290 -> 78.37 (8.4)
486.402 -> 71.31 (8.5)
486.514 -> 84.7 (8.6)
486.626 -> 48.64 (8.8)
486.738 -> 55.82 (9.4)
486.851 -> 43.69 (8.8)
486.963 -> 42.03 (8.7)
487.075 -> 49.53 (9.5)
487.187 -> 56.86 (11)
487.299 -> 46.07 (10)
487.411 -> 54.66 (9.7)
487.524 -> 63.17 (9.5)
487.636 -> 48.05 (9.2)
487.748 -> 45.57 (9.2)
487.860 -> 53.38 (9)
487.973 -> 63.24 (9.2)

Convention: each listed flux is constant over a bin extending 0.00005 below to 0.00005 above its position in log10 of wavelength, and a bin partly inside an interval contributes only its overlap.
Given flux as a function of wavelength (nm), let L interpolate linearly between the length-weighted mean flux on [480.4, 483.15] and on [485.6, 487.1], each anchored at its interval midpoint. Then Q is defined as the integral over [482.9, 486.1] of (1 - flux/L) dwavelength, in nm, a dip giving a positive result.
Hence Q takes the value 0.16 nm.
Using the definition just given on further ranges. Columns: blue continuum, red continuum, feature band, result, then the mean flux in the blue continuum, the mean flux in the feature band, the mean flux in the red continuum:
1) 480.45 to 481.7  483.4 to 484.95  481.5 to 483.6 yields -0.23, 55.6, 63.5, 58.9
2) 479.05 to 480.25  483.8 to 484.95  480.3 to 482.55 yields -0.05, 60.1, 59.8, 56.3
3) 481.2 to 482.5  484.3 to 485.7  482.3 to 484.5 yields -0.08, 61.9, 60.7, 55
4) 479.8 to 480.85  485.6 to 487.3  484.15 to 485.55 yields 0.12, 61.2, 56.3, 61.9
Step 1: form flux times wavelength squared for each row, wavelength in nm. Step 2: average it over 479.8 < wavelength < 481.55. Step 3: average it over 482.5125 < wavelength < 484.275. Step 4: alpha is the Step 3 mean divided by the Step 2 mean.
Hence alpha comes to 1.04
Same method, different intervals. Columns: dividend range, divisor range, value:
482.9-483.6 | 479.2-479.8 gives 1.12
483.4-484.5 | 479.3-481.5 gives 1.05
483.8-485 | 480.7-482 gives 0.96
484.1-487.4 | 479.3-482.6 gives 0.99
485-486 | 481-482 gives 0.94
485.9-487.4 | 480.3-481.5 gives 1.14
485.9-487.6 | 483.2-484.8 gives 1.07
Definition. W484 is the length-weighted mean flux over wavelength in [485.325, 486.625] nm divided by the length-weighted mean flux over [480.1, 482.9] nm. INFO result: 1.1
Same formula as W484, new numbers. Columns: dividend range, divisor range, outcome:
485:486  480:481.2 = 0.94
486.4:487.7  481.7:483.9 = 0.85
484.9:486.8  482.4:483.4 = 1.05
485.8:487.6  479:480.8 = 1.06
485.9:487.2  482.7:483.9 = 1.05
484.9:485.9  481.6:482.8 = 0.84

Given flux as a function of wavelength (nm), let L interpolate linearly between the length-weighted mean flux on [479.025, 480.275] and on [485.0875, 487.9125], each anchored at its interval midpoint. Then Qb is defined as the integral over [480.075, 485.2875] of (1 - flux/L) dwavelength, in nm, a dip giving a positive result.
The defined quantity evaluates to -0.10 nm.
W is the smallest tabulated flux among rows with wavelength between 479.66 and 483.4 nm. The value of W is 48.12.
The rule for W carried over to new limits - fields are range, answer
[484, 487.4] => 35.83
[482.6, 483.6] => 50.49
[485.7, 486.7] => 48.64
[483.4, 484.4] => 50.38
